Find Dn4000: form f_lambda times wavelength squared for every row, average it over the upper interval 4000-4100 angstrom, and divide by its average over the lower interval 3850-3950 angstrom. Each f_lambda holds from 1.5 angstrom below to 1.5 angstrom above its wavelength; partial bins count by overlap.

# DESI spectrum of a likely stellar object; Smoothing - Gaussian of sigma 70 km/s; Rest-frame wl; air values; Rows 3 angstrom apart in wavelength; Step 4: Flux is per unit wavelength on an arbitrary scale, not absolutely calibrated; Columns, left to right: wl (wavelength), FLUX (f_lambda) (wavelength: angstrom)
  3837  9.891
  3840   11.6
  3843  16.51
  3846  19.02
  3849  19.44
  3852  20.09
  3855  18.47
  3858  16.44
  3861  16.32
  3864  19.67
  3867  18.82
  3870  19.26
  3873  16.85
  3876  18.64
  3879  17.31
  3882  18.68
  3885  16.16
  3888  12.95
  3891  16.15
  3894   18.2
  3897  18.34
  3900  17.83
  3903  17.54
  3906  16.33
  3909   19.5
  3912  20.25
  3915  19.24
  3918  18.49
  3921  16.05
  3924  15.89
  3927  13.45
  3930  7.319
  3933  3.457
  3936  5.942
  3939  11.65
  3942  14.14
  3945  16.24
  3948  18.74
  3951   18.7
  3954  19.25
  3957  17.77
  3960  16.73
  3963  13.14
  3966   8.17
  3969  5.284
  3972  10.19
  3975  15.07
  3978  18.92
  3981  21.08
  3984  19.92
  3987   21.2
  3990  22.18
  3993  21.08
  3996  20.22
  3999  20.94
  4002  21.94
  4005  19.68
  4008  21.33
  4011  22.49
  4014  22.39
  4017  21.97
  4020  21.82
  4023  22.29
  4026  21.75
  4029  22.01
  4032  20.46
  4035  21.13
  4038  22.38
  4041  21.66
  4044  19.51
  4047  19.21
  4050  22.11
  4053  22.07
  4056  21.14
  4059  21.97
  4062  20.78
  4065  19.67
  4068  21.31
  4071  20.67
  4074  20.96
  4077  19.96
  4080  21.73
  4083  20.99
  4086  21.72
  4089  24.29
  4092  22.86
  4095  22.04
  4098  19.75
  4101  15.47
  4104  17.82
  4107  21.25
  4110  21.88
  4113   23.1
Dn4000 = 1.42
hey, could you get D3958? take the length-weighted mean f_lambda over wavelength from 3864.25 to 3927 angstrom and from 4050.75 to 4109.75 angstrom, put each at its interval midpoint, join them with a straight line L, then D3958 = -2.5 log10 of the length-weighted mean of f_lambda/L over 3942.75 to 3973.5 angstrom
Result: 0.28 mag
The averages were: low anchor 17.6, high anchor 20.9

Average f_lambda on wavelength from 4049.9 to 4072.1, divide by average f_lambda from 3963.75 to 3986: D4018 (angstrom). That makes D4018 1.49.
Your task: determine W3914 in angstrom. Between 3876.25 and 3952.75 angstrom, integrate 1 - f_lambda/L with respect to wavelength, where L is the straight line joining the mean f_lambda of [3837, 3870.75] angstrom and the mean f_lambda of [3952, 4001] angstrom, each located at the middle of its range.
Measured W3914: 7.2 angstrom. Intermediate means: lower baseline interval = 17.4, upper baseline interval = 17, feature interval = 15.6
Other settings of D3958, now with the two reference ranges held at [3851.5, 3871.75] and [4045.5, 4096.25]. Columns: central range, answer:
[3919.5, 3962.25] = 0.37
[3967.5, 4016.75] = 0.07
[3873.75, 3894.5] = 0.11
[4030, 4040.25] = -0.03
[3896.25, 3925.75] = 0.07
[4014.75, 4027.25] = -0.07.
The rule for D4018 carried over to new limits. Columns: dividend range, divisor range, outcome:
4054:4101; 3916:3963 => 1.48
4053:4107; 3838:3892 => 1.20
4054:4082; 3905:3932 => 1.30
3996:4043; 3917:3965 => 1.53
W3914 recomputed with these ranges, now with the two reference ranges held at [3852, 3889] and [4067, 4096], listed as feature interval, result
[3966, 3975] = 4.84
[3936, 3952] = 3.51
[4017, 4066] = -0.95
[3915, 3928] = 1.50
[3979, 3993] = -0.83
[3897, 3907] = 0.43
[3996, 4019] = -1.38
